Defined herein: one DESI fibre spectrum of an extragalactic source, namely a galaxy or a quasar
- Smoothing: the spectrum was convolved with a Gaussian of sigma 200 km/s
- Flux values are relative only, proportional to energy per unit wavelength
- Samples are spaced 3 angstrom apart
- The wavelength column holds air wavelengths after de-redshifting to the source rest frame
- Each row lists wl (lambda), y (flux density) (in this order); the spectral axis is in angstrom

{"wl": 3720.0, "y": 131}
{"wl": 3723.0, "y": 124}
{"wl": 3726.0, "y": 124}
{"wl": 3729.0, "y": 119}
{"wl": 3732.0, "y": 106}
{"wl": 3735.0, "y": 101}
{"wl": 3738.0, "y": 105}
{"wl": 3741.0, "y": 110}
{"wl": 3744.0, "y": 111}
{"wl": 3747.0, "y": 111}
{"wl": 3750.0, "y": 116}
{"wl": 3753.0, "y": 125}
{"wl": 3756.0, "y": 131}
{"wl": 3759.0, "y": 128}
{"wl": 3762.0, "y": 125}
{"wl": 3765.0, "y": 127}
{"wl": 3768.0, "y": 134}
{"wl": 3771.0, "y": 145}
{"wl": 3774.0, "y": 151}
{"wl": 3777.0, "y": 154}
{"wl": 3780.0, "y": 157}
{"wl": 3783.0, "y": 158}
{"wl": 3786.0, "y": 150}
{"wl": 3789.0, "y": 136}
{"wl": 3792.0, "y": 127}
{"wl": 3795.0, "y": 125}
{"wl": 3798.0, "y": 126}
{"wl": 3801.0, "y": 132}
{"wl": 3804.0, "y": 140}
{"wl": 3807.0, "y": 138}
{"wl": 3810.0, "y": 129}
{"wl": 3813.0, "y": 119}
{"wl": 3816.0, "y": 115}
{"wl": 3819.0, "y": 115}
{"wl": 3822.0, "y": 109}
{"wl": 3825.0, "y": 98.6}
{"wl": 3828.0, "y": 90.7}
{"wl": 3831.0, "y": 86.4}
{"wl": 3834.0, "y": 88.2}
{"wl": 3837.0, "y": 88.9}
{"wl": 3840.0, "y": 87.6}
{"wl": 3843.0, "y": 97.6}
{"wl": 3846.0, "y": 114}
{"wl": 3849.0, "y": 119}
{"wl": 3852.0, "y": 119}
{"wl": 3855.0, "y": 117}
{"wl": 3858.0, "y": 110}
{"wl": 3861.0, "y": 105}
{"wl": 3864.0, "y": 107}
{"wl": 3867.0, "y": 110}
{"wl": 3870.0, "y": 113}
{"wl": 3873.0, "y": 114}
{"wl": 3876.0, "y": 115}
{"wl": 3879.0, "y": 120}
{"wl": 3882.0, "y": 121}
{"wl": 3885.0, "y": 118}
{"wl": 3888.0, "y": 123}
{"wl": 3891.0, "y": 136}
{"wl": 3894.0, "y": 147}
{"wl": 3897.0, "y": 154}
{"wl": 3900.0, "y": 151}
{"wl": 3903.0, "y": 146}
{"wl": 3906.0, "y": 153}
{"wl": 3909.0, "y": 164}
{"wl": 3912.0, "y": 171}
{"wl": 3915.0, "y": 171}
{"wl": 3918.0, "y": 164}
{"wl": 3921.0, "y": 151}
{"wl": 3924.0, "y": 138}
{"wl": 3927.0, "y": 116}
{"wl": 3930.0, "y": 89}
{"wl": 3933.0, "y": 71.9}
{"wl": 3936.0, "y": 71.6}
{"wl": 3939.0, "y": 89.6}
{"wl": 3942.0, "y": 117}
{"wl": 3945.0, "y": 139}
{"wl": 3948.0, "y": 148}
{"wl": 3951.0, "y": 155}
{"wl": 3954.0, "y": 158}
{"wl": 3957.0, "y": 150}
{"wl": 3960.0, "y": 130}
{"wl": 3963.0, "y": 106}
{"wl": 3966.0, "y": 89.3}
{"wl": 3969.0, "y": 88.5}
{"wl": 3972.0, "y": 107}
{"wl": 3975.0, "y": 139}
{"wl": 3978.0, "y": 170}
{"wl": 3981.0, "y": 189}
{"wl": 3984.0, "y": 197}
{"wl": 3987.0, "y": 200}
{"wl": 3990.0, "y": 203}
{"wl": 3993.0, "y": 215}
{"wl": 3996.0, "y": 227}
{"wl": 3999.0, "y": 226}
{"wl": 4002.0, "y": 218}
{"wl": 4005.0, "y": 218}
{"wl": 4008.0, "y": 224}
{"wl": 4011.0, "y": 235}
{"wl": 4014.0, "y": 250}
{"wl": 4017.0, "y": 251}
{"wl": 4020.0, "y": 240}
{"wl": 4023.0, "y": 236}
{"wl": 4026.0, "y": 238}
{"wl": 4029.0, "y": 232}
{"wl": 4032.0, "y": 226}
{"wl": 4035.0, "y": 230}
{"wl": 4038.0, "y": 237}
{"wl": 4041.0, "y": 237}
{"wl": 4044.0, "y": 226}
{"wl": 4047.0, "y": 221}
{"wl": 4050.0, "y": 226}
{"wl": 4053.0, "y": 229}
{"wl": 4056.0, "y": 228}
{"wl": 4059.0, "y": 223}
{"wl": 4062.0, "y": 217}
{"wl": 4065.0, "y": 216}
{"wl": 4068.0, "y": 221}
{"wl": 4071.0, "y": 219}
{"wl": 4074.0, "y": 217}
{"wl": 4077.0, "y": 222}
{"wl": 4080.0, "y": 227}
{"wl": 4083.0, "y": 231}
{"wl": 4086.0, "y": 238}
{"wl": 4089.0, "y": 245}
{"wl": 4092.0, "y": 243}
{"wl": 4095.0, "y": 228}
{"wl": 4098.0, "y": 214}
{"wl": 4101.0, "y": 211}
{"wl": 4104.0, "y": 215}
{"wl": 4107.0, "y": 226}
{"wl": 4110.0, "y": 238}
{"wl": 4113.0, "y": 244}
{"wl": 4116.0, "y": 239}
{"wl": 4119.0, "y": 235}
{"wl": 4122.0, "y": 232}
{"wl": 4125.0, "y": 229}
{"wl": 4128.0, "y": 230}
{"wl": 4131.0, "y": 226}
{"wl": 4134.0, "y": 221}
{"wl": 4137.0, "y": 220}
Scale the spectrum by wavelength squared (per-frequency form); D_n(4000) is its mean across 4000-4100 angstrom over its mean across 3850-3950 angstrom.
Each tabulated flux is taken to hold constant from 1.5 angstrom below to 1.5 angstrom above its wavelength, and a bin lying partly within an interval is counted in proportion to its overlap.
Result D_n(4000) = 1.95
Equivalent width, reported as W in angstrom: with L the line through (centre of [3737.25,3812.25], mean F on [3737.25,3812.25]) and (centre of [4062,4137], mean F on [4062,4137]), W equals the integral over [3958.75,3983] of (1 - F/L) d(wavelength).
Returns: 7.8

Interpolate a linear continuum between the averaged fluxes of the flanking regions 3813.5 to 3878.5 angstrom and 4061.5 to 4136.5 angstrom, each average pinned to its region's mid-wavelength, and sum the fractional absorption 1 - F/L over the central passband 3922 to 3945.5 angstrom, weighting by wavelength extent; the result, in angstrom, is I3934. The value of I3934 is 7.1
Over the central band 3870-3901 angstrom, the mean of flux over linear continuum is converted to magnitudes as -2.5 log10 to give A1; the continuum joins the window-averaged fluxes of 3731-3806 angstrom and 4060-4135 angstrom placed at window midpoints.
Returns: 0.27 mag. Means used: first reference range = 129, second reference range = 227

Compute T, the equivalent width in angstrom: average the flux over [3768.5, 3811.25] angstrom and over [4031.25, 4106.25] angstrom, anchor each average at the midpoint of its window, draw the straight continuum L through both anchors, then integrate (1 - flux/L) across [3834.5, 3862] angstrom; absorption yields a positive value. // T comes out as 9.14 angstrom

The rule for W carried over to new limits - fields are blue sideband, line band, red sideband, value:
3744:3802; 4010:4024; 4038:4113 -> -2.3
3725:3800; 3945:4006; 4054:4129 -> 8.8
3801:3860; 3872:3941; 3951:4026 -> 7.4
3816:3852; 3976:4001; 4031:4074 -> -1.8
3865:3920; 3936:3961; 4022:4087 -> 5.5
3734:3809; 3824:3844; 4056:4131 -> 7.9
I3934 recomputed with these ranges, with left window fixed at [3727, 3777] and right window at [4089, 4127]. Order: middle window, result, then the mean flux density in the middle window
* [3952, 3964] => 3.0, 138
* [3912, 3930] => 2.9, 145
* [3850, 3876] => 7.3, 112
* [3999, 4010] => -1.3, 222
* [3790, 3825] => 3.8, 124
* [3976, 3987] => 0.4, 185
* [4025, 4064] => -3.2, 228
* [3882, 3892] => 2.4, 124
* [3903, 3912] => 0.6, 158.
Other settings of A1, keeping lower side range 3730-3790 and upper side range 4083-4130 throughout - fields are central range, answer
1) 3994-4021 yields -0.15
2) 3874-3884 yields 0.35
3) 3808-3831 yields 0.31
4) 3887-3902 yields 0.18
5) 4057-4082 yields 0.00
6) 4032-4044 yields -0.11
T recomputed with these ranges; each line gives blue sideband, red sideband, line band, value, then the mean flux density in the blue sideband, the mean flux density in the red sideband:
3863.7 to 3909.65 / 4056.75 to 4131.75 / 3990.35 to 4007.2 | -3.38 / 131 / 227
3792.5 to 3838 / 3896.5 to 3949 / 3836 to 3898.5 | 3.67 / 114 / 133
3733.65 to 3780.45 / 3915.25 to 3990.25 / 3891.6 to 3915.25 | -4.12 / 126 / 135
